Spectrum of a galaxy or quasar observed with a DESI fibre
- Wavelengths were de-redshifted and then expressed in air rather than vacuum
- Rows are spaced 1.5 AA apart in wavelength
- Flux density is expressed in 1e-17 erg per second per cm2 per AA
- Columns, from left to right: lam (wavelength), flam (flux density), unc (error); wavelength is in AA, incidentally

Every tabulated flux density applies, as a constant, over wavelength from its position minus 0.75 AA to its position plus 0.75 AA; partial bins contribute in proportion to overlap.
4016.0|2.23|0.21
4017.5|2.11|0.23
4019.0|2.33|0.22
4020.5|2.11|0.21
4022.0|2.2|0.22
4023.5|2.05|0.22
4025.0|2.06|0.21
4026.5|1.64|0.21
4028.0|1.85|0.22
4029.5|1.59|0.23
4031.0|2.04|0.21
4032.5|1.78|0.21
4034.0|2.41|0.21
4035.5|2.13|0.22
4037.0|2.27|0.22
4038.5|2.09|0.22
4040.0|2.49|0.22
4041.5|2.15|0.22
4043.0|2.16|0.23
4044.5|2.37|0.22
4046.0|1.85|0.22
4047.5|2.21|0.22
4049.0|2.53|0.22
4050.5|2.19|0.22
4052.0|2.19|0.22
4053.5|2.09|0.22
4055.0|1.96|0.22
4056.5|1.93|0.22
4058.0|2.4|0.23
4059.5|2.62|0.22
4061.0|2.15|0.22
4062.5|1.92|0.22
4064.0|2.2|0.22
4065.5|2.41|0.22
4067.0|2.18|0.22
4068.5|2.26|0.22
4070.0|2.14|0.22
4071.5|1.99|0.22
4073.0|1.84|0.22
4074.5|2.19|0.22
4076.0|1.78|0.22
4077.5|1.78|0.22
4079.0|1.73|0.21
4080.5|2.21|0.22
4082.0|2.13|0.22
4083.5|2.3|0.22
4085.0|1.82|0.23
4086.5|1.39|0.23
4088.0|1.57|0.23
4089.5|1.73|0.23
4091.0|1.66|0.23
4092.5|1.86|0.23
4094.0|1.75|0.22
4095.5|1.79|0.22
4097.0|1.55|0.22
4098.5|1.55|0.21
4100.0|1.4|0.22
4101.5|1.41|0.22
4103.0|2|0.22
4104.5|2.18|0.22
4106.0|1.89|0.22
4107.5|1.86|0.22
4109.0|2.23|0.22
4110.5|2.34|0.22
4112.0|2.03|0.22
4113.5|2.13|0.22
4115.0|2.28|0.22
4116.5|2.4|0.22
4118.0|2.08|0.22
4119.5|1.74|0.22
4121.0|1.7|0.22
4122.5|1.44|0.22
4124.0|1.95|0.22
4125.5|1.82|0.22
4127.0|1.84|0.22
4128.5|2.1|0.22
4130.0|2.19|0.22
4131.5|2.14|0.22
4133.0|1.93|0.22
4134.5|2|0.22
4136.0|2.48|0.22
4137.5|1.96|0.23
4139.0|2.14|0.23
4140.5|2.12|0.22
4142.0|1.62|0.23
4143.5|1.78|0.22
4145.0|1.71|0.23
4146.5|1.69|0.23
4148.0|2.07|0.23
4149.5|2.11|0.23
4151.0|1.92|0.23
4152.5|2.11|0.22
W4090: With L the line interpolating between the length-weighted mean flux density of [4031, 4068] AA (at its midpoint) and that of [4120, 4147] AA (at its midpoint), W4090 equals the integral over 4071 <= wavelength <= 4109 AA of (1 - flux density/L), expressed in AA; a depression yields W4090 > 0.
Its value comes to 4.4 AA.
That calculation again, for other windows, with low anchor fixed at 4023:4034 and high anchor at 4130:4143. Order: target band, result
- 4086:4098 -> 1.9 AA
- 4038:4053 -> -2.4 AA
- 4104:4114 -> -0.4 AA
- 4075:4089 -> 0.8 AA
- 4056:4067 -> -1.7 AA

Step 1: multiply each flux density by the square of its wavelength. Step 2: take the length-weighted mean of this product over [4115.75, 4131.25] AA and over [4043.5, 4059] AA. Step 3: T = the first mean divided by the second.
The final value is 0.9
